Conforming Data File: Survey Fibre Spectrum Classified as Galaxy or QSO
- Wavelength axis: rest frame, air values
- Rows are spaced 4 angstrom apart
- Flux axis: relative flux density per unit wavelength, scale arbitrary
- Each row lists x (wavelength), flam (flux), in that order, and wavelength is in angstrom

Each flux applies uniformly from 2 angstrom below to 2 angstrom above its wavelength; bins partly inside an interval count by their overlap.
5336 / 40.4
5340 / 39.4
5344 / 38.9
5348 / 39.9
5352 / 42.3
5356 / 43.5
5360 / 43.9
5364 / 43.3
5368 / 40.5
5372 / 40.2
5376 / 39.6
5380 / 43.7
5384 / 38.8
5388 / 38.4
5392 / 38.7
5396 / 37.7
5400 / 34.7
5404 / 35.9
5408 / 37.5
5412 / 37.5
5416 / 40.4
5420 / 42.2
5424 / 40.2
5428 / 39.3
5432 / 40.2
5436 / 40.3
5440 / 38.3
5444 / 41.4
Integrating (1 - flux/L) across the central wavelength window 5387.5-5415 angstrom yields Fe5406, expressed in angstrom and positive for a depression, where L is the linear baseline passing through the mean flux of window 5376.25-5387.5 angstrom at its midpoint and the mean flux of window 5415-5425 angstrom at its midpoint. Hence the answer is 2.4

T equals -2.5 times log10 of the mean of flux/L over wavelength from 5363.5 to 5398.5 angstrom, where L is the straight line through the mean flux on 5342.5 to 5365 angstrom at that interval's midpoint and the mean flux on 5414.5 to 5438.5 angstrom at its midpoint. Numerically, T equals 0.04 mag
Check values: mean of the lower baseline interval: 42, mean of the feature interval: 39.9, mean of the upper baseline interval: 40.4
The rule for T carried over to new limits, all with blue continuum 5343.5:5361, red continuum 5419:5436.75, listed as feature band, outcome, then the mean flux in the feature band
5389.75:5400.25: 0.098 mag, 37.5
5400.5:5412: 0.118 mag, 36.6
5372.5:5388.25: 0.025 mag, 40.3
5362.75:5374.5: 0.010 mag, 41.1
